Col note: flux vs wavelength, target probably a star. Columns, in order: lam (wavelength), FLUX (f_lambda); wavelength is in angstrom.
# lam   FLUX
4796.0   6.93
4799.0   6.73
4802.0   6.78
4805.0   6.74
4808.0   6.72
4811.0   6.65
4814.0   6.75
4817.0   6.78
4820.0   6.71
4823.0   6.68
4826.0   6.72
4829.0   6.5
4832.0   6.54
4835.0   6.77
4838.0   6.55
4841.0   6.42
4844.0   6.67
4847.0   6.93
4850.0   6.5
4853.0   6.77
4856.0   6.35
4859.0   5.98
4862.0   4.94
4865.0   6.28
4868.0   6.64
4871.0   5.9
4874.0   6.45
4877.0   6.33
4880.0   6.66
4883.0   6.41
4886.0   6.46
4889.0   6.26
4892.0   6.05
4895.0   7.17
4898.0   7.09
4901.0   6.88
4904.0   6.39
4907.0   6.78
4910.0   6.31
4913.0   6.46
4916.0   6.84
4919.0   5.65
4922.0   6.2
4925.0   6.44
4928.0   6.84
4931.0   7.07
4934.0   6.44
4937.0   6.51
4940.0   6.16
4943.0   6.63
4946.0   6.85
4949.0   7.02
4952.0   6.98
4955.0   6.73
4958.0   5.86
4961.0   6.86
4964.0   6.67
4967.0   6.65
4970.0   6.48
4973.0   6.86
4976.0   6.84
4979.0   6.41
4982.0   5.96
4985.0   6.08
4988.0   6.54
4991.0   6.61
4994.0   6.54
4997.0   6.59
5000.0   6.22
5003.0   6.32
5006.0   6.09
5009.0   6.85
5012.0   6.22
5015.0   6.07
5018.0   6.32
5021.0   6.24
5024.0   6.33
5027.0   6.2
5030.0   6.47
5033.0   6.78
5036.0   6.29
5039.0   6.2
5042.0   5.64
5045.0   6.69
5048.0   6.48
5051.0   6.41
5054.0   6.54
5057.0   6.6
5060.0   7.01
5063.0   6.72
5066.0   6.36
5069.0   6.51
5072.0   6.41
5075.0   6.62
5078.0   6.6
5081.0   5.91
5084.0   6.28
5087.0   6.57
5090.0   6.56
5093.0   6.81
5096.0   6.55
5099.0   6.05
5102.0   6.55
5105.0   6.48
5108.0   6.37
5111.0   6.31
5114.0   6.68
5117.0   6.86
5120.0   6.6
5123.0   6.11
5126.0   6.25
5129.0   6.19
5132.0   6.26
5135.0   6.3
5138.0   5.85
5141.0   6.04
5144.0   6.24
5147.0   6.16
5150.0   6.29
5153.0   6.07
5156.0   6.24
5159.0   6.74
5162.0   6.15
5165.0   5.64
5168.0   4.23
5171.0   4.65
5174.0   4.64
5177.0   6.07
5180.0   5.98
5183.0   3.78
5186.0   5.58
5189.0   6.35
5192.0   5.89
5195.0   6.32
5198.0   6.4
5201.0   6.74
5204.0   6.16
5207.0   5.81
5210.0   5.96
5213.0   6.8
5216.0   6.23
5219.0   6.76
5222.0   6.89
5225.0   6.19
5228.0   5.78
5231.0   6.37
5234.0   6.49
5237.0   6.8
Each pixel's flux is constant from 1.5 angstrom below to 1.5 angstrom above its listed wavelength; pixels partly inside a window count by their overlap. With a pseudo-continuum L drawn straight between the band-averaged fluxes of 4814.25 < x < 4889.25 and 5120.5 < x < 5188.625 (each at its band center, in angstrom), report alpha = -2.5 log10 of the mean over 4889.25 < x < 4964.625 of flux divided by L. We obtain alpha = -0.05 mag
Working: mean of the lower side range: 6.46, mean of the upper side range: 5.81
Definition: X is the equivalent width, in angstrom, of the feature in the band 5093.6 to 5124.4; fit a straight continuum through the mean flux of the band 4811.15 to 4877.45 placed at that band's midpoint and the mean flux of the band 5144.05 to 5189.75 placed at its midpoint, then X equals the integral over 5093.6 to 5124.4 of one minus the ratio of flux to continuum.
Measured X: -3.6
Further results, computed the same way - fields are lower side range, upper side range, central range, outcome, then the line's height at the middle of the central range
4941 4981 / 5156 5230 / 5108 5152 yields -1.3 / 6.12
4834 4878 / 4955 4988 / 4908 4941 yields -0.1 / 6.43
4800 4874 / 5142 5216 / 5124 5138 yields -0.6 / 5.97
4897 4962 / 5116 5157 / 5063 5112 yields -0.9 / 6.32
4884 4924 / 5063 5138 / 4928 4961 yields -0.8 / 6.48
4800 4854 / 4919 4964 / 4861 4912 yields 1.5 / 6.63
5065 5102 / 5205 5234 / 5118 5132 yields 0.2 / 6.4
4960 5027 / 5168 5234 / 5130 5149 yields -0.2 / 6.09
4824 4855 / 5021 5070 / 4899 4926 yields 0.5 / 6.57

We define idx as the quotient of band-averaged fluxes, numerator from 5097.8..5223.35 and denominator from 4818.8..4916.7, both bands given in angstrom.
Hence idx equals 0.94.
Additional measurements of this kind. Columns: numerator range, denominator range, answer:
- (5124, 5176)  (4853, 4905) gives 0.92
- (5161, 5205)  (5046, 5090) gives 0.86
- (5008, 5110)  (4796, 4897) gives 0.99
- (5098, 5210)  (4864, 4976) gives 0.92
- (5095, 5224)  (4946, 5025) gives 0.94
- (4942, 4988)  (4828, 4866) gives 1.03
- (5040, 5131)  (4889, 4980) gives 0.98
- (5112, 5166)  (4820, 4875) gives 0.97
